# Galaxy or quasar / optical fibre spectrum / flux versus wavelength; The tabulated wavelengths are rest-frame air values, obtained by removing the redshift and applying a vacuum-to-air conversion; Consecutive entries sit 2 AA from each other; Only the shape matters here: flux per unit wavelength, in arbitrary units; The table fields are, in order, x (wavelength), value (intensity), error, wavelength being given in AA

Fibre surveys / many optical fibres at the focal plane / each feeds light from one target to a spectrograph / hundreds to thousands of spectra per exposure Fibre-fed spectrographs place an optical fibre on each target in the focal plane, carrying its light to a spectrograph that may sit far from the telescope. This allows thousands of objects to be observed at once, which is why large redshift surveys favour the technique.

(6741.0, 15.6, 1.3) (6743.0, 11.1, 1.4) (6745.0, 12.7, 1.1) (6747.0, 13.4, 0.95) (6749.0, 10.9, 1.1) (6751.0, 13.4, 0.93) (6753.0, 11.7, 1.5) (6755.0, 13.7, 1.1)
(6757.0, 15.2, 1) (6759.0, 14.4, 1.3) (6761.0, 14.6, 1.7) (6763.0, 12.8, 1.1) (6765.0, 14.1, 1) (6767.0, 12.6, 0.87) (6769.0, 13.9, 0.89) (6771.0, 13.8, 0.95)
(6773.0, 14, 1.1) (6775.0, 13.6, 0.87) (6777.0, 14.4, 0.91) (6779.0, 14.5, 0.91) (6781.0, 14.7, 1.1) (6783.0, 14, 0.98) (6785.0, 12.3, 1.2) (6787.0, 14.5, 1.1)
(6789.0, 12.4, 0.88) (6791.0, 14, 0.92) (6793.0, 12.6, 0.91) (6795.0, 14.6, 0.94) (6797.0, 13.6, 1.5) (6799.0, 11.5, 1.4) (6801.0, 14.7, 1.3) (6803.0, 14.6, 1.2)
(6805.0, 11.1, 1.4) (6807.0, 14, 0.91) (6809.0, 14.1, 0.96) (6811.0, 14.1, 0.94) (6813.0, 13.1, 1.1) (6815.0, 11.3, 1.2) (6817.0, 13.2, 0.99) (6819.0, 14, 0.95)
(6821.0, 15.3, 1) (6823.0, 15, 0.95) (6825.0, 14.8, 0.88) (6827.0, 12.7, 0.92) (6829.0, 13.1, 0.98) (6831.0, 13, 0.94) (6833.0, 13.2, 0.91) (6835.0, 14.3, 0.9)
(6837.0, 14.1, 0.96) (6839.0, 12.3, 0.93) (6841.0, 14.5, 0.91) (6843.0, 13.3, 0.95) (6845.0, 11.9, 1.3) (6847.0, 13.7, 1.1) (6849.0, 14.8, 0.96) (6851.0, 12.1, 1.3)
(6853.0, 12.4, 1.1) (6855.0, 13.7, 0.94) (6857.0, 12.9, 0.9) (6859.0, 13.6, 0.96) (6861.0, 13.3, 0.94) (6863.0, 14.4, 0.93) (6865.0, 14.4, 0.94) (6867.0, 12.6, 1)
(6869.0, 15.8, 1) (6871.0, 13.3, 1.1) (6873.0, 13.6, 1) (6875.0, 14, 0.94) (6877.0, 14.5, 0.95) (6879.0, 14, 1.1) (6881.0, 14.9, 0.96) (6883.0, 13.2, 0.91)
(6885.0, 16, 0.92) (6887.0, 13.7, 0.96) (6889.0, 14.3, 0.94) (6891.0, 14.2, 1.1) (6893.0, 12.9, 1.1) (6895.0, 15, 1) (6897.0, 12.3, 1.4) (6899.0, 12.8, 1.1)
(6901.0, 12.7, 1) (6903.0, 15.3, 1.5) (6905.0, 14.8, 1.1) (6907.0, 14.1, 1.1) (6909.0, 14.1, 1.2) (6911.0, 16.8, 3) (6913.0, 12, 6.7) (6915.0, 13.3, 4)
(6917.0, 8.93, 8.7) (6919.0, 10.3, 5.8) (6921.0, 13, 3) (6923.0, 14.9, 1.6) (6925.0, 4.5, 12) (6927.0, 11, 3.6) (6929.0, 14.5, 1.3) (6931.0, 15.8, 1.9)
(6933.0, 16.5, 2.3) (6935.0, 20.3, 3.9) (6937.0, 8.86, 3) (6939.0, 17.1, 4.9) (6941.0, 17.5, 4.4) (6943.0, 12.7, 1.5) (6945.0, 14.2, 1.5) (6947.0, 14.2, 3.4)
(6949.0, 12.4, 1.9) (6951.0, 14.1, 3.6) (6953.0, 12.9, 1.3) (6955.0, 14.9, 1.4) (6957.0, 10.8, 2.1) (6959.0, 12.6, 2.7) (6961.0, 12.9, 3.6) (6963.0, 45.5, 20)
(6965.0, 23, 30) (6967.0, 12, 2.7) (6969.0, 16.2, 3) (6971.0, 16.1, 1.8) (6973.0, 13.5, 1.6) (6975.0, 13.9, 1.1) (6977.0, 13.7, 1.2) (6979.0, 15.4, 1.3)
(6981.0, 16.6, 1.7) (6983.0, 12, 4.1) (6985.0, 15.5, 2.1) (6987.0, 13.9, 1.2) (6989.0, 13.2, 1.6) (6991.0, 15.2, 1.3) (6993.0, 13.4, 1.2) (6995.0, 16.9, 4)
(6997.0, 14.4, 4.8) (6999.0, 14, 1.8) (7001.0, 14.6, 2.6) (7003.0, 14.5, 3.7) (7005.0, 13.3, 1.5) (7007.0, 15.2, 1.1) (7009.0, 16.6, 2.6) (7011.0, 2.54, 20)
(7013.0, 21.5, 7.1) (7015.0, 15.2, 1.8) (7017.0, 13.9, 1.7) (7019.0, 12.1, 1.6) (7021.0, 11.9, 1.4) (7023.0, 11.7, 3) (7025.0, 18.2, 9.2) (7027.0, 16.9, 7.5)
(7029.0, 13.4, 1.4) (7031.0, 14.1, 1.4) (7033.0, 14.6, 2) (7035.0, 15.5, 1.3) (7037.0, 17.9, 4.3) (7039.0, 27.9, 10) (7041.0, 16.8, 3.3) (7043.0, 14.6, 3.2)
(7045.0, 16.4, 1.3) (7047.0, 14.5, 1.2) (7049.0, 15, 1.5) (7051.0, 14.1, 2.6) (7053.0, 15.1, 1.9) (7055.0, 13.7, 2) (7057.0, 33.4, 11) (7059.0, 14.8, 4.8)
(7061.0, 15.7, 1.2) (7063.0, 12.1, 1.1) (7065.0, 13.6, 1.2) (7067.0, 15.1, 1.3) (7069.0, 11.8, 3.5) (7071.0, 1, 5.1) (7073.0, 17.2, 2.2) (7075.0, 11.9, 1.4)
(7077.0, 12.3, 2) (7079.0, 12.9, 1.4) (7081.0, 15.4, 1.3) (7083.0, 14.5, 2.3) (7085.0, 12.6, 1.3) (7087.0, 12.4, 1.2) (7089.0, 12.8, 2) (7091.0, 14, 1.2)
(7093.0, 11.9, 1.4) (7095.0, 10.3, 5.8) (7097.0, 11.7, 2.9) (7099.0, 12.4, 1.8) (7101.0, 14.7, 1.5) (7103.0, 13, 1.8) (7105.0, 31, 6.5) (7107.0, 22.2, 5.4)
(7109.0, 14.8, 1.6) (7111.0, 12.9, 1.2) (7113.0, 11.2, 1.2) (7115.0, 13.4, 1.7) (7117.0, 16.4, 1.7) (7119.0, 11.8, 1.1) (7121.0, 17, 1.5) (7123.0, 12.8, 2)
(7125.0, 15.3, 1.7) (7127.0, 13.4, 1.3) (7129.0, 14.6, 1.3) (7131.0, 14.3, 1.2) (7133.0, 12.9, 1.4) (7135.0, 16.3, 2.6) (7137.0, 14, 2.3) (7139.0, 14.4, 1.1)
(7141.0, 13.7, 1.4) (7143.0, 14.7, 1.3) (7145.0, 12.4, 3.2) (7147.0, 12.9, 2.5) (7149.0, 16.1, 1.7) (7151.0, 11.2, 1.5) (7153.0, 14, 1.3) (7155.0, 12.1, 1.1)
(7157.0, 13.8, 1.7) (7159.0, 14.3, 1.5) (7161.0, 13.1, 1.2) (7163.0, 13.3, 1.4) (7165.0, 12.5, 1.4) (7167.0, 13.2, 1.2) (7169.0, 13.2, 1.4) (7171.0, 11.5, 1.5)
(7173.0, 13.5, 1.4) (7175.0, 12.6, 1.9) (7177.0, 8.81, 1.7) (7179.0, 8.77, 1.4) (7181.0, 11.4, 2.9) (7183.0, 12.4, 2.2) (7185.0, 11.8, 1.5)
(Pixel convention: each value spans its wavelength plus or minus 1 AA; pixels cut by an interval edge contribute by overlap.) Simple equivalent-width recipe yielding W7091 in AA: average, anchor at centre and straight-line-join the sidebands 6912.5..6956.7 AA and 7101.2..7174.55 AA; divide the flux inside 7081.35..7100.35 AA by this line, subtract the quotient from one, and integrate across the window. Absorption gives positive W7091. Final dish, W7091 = 2.0 AA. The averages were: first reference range 13.3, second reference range 14.4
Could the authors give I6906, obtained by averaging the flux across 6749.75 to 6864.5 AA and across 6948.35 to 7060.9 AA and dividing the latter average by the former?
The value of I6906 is 1.2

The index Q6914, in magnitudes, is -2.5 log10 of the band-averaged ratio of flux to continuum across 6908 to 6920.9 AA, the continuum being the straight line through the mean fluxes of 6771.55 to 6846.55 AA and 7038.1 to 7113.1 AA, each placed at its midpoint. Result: 0.12 mag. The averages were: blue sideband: 13.6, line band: 12.6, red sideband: 15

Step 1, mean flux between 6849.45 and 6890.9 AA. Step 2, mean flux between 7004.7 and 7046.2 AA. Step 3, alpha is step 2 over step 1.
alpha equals 1.10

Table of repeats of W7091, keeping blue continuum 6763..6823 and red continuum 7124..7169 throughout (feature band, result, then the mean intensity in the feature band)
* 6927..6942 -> -2.0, 15.5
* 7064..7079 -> 2.0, 11.9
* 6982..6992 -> -0.2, 14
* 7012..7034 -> -1.9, 14.9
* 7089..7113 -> -2.4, 15.1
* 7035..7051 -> -4.1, 17.2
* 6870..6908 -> -0.9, 14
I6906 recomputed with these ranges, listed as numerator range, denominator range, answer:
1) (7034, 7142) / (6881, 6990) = 1.02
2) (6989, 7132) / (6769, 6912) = 1.07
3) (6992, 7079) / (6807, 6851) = 1.09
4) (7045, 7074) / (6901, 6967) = 1.01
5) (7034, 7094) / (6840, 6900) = 1.08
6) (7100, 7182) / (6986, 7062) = 0.91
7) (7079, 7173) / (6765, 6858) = 1.04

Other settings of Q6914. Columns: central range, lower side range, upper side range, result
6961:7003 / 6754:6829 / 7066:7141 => -0.18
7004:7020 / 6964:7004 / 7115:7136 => 0.08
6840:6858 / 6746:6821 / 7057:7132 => 0.03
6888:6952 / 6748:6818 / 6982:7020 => 0.02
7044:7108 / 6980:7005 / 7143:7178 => -0.08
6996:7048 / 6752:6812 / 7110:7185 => -0.13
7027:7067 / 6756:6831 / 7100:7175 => -0.16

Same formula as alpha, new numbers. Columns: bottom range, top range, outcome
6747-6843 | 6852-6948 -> 1.01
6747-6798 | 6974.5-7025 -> 1.04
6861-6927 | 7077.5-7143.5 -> 1.07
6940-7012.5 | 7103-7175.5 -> 0.95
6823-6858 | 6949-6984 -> 1.20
